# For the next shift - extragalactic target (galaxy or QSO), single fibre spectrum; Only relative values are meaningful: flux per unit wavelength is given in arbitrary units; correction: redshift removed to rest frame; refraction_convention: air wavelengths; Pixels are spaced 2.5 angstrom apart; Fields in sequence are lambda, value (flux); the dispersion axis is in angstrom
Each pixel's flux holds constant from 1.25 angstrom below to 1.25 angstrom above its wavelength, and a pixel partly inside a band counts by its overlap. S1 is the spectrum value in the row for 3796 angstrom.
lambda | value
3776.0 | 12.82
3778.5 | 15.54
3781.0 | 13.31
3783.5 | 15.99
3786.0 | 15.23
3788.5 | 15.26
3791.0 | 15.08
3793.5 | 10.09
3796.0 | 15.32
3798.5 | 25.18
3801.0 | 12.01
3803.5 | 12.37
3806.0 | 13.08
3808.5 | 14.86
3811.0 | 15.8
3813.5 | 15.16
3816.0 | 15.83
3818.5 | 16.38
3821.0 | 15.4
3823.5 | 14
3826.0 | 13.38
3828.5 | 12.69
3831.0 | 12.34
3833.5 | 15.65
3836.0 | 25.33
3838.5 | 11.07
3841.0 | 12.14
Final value 15.32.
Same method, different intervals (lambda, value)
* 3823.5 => 14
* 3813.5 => 15.16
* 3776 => 12.82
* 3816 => 15.83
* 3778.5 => 15.54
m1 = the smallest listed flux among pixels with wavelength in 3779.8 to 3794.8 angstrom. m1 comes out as 10.09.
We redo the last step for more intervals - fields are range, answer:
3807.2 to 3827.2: 13.38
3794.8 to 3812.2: 12.01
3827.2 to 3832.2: 12.34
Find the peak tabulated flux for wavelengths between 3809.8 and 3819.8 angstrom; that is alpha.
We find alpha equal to 16.38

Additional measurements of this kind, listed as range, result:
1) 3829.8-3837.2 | 25.33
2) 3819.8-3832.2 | 15.4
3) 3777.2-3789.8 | 15.99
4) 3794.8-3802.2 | 25.18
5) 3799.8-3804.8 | 12.37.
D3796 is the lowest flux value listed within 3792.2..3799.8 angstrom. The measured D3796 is 10.09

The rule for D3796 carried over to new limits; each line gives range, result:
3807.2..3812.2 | 14.86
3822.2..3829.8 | 12.69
